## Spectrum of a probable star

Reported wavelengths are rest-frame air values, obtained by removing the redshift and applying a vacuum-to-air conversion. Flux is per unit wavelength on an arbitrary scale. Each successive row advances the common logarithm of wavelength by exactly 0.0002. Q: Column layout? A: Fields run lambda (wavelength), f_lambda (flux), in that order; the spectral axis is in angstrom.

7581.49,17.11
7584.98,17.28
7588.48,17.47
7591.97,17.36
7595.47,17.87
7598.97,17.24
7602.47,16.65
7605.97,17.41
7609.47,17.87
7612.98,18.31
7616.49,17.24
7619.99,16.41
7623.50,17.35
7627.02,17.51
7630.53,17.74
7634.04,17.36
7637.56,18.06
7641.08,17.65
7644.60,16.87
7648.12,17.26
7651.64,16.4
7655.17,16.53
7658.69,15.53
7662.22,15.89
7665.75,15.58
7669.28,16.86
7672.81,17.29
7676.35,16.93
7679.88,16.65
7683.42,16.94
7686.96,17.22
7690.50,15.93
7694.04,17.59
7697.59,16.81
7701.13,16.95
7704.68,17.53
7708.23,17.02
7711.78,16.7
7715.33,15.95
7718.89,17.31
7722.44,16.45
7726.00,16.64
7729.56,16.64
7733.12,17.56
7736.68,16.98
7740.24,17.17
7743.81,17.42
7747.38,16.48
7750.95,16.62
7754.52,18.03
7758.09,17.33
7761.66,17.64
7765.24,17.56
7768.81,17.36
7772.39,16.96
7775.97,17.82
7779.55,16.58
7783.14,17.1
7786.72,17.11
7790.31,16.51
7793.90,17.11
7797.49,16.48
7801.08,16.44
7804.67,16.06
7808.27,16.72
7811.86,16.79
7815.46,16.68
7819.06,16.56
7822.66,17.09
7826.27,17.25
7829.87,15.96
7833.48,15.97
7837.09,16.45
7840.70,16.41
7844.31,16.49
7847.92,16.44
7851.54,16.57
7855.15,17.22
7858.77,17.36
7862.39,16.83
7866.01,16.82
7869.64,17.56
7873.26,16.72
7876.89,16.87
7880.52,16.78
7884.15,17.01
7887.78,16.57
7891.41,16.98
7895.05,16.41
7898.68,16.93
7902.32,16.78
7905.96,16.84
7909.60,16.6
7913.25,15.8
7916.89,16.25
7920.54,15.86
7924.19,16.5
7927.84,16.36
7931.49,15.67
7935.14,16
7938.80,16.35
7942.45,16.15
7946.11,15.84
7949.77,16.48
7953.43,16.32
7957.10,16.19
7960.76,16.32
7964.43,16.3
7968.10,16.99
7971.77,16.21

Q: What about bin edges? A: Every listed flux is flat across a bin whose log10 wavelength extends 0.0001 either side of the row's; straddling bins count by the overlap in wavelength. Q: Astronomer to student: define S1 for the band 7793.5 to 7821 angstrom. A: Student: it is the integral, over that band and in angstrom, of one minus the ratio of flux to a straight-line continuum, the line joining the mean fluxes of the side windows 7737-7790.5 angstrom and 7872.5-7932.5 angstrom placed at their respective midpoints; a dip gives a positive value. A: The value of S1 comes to 0.7 angstrom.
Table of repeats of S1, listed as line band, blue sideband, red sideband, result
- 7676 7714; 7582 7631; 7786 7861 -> 0.4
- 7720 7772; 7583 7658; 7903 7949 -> -0.9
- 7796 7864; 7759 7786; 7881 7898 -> 1.6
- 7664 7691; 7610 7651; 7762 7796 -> 1.0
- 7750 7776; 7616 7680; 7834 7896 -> -0.9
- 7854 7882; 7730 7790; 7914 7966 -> -0.7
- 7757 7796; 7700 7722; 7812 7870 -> -0.9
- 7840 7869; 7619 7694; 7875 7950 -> -0.5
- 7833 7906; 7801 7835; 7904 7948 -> -1.7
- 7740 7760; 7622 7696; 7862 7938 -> -0.5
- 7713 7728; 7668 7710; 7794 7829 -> 0.3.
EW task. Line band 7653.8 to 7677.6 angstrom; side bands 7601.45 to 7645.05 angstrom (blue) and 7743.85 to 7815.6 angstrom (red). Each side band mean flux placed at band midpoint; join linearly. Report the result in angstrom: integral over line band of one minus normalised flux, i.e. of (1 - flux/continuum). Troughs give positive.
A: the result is 1.3 angstrom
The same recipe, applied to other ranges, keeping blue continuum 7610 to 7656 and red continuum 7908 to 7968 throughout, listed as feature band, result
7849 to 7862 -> -0.4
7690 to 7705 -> 0.1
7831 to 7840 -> 0.2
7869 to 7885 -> -0.5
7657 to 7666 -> 0.8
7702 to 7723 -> 0.2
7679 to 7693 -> 0.3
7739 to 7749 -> -0.1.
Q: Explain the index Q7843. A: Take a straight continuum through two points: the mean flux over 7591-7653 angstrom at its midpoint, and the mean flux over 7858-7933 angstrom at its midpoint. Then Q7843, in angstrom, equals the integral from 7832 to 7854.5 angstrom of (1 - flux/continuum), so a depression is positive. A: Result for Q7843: 0.5 angstrom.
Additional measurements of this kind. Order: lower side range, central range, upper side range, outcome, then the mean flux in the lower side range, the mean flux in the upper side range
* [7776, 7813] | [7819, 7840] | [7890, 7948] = 0.11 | 16.7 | 16.3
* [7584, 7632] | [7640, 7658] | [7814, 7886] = 0.48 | 17.4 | 16.8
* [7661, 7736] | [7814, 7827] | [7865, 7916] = -0.08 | 16.8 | 16.8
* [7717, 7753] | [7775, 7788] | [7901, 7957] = -0.27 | 16.9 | 16.2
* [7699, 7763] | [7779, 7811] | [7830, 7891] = 0.37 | 17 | 16.7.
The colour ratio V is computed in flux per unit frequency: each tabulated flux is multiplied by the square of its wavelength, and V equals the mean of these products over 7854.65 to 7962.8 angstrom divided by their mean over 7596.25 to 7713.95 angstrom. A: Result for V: 1.04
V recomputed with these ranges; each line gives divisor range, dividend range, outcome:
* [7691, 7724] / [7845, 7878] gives 1.04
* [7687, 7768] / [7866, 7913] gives 1.03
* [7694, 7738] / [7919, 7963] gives 1.01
